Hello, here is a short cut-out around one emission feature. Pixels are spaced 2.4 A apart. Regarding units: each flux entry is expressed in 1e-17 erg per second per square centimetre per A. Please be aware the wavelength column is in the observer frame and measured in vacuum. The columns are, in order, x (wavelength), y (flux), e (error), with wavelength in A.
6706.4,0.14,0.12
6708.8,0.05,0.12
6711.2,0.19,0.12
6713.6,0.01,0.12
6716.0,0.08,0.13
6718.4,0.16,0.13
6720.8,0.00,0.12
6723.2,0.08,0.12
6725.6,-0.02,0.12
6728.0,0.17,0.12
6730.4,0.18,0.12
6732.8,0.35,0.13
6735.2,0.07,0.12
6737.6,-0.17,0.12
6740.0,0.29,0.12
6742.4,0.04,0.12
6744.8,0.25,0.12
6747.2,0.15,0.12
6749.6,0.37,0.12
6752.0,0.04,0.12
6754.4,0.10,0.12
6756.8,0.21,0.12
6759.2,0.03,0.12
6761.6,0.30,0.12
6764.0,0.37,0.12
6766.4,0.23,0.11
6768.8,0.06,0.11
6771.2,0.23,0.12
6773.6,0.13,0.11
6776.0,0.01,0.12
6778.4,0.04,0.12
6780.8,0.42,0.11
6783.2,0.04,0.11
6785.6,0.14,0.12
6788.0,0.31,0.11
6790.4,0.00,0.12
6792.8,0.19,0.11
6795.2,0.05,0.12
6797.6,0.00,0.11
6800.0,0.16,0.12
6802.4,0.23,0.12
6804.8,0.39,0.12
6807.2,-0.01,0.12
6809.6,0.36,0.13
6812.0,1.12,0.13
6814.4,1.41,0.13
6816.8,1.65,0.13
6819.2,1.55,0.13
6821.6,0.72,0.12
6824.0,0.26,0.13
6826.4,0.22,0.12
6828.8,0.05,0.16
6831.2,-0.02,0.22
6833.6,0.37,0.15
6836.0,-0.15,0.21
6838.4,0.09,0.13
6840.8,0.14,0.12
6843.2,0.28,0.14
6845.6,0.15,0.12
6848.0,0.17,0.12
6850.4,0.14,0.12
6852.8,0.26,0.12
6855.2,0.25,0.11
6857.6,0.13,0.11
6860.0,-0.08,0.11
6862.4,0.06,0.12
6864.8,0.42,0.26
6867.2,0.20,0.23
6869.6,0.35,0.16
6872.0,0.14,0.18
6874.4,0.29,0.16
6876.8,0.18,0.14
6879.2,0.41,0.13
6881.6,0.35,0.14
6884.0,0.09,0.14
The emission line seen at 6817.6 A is [O II]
